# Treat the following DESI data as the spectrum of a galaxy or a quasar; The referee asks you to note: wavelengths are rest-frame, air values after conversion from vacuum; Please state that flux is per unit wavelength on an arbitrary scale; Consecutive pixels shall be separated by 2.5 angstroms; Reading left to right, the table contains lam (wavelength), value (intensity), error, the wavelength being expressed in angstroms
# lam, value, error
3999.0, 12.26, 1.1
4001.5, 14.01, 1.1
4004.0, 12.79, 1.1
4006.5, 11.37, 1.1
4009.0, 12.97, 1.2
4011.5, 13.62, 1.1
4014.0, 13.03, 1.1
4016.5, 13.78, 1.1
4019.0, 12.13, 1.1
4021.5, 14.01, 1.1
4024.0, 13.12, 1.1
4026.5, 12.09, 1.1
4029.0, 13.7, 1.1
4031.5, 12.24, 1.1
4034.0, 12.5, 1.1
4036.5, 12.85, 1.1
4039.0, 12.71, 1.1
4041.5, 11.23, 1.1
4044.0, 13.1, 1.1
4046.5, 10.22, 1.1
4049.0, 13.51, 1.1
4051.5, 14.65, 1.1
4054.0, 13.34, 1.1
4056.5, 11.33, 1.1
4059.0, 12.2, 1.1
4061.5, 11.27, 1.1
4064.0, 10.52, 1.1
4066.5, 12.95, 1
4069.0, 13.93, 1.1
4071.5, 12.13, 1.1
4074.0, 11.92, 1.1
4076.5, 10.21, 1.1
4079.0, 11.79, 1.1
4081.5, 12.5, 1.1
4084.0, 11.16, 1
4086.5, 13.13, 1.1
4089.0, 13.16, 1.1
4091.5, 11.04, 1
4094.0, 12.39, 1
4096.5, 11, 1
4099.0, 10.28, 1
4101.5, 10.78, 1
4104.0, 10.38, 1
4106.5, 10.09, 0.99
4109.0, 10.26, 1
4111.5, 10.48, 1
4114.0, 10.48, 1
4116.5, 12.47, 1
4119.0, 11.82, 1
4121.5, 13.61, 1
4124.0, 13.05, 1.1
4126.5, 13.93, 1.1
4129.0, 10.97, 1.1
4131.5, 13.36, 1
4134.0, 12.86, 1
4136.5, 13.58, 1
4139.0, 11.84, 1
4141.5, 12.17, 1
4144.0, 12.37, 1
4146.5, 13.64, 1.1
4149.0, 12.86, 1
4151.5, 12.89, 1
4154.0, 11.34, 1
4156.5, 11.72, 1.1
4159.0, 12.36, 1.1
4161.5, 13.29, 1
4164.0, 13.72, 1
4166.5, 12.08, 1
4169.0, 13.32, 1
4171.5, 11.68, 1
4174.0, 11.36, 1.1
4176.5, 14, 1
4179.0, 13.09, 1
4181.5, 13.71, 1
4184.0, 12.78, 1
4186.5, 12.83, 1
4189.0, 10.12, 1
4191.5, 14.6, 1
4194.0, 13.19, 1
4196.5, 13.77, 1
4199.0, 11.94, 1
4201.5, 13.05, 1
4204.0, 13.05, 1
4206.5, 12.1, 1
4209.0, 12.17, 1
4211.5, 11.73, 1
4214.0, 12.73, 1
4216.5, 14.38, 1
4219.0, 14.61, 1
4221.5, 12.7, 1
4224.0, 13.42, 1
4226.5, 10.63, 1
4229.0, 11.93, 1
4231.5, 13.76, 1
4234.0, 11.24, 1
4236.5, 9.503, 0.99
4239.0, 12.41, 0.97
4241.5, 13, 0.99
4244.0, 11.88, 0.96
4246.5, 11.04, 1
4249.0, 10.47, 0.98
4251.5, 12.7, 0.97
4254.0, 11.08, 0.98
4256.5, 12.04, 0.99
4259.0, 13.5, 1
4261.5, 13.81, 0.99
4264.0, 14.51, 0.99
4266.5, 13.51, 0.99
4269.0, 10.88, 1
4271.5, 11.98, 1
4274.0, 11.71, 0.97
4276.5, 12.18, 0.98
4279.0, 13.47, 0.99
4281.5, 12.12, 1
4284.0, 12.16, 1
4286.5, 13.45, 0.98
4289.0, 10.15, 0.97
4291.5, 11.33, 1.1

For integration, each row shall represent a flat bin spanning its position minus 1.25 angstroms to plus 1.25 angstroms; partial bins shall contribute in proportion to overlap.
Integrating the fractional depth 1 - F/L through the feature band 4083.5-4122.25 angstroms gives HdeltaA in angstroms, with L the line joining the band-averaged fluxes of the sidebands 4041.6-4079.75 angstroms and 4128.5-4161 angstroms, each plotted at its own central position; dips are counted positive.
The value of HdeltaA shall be 3.0 angstroms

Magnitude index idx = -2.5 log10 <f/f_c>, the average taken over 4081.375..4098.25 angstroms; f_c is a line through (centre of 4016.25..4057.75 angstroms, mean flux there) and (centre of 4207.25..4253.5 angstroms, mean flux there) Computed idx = 0.05 mag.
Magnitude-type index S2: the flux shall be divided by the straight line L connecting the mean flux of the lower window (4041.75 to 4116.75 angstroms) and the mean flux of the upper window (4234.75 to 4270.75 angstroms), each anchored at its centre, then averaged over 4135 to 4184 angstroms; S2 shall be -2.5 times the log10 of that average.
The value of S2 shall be -0.067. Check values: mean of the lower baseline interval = 11.7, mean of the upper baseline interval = 12.2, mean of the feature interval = 12.7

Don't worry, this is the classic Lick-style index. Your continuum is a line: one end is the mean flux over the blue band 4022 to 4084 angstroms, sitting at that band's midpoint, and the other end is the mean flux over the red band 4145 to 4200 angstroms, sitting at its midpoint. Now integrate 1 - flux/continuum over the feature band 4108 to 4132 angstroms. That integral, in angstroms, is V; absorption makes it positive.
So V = 1.0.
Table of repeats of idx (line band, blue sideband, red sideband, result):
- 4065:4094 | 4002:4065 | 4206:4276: 0.03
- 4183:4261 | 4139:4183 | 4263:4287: 0.02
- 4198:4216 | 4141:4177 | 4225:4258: -0.04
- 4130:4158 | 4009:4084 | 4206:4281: -0.01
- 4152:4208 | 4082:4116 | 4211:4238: -0.06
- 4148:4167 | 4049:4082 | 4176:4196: 0.03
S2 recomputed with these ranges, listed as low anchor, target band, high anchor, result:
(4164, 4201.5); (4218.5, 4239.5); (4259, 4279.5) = 0.05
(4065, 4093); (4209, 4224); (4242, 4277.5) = -0.08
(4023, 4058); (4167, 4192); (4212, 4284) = -0.02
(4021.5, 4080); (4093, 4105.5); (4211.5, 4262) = 0.13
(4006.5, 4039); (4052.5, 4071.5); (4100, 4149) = 0.03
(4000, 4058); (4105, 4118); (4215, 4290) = 0.17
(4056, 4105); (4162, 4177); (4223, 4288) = -0.06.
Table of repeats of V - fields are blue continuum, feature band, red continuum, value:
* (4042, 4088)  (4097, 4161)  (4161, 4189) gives 2.79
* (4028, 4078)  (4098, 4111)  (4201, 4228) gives 2.18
